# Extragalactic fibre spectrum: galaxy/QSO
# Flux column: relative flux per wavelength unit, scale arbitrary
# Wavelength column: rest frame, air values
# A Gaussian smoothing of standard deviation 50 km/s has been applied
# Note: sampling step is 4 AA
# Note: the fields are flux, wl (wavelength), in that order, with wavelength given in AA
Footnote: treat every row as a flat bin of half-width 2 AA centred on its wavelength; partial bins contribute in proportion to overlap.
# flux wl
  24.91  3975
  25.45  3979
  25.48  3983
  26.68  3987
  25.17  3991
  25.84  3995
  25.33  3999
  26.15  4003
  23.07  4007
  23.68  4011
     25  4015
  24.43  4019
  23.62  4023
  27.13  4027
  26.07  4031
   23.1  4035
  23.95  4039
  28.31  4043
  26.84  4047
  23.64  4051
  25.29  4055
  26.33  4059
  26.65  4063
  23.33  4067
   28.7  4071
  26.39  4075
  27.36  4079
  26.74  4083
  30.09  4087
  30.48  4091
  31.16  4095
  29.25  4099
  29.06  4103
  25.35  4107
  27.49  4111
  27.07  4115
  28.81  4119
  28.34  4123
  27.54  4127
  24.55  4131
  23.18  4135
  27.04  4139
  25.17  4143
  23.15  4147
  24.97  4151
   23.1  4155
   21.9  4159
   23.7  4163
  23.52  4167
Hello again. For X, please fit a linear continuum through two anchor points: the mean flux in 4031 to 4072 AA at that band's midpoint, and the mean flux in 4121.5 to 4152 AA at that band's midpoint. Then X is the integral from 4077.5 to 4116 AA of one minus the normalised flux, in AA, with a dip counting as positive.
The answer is -4.4 AA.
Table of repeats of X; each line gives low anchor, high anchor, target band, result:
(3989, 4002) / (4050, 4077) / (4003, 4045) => 1.2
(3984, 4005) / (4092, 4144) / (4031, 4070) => 1.6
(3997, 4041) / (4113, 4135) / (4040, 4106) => -4.0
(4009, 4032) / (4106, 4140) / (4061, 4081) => -0.6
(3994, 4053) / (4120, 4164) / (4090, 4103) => -2.7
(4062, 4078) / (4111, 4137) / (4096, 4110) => -0.8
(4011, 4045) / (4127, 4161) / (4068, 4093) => -3.4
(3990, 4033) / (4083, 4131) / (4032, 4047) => 0.4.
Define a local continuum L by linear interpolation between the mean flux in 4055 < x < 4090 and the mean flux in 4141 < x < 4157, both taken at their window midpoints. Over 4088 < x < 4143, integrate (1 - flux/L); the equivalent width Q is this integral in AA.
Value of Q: -4.8 AA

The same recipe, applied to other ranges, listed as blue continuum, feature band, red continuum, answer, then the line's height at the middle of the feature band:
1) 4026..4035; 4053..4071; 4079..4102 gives 1.2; 27.6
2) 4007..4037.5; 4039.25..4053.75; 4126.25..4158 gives -0.8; 24.6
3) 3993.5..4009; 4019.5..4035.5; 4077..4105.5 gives 0.7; 26.2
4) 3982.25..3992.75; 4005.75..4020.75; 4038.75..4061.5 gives 1.0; 25.8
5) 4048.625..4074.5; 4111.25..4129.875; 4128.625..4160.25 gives -2.3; 24.7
